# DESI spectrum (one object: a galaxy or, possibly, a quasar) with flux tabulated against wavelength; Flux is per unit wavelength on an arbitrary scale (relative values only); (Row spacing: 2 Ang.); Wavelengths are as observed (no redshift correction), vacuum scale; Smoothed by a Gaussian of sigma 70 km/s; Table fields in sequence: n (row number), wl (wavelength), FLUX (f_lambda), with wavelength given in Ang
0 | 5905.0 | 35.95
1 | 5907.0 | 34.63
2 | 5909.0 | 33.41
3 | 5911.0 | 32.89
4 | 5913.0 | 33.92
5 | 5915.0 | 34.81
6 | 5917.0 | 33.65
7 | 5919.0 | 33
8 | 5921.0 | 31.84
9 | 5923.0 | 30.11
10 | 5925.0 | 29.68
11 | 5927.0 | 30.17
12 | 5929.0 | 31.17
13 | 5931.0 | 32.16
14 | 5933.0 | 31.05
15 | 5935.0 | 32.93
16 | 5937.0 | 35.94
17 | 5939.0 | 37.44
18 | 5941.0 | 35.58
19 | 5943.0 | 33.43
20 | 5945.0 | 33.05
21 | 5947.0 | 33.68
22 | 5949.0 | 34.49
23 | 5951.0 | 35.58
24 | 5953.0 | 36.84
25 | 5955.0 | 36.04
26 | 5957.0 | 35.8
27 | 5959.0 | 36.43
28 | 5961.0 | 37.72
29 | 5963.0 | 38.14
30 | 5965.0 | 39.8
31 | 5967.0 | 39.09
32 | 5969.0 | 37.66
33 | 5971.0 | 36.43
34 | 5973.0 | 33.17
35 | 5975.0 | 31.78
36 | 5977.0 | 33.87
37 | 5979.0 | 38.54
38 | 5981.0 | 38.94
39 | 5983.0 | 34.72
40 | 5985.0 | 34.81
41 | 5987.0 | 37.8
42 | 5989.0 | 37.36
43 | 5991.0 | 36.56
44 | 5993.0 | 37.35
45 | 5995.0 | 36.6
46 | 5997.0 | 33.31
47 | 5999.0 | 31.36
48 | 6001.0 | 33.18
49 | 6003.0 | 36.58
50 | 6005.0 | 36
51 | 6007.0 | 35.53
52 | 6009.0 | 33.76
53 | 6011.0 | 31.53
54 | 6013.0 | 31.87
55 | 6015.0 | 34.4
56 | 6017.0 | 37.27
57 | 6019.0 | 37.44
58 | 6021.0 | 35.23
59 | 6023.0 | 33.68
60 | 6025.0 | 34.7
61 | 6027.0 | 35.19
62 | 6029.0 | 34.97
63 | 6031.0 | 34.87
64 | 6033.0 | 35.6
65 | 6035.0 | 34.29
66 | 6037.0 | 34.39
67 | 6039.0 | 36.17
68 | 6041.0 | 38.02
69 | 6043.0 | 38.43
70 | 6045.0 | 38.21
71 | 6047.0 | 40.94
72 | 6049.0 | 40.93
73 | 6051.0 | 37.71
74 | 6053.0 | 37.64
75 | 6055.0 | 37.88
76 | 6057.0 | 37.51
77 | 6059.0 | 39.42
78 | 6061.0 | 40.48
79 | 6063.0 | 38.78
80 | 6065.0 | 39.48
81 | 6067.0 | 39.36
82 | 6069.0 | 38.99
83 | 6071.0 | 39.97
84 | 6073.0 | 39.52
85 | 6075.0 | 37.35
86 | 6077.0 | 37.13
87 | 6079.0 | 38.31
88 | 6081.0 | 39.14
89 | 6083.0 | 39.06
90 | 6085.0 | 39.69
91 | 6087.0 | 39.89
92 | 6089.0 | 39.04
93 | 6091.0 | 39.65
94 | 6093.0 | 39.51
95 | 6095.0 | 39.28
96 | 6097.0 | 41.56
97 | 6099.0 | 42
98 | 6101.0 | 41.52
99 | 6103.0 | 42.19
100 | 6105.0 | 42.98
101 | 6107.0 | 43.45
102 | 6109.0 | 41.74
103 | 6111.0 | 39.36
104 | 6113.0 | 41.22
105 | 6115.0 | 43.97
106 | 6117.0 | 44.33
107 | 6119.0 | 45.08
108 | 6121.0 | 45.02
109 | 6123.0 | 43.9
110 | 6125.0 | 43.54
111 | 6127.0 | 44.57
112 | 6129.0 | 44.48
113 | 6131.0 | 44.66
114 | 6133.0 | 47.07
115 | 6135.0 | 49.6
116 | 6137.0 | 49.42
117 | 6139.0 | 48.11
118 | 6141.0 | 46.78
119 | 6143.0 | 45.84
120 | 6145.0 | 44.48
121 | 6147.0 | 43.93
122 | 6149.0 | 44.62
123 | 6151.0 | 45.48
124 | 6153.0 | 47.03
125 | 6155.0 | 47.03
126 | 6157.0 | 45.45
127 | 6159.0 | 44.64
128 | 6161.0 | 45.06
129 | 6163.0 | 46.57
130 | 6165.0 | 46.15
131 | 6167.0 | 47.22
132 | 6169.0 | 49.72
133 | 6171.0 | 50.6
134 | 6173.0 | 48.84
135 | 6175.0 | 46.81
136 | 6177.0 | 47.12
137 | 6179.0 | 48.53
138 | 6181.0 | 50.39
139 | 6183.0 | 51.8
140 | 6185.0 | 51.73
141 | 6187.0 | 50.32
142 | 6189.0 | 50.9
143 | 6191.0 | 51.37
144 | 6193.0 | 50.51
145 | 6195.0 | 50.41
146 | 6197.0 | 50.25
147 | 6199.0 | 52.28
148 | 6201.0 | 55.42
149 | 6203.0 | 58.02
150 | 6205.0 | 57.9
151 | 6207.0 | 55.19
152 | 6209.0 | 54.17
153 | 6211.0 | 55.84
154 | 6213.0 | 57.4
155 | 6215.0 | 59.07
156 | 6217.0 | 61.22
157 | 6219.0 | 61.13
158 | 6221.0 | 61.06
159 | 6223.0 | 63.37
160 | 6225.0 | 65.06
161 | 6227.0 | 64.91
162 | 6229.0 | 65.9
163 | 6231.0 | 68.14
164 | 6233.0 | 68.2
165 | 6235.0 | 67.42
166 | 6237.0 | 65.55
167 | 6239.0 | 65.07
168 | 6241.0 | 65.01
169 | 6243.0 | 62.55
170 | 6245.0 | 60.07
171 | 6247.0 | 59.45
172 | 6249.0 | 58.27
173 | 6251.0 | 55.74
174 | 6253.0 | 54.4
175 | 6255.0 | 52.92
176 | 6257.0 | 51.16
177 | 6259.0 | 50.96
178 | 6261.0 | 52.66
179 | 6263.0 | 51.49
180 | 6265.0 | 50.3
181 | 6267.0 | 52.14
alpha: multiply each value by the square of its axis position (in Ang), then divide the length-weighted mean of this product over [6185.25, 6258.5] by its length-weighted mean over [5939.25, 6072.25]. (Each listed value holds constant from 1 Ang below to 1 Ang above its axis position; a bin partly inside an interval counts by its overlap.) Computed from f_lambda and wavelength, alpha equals 1.72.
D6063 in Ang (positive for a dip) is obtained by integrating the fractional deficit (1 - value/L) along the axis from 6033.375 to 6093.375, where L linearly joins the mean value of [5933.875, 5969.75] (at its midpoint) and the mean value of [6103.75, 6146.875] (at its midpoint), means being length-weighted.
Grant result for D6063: 4.5 Ang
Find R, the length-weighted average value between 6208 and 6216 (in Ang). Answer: 56.6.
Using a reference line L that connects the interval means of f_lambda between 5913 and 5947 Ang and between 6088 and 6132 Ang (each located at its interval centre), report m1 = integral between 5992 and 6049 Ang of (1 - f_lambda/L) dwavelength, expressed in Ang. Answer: 3.4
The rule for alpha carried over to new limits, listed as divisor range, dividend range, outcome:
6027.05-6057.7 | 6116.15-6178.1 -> 1.29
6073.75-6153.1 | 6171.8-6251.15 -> 1.38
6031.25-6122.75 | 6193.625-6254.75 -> 1.58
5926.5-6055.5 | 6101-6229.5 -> 1.48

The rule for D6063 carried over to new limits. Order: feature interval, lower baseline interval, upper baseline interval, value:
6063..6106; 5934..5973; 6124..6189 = 3.4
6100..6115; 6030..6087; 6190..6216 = 0.6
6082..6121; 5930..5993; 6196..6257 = 5.7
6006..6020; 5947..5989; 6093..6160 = 1.5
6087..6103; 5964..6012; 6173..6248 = 2.0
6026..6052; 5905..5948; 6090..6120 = 1.2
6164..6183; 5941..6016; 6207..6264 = 1.9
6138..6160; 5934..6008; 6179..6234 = 2.6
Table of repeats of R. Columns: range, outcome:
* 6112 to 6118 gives 43.2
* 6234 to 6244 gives 65.1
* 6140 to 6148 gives 45.3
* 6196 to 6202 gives 52.6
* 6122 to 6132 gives 44.2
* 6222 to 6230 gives 64.8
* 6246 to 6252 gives 57.8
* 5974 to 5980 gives 34.7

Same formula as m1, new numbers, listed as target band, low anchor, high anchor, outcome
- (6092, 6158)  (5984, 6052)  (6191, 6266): 4.2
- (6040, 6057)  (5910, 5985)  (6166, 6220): 1.4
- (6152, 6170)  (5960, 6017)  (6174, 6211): 1.1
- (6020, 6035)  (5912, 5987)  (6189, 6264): 2.4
